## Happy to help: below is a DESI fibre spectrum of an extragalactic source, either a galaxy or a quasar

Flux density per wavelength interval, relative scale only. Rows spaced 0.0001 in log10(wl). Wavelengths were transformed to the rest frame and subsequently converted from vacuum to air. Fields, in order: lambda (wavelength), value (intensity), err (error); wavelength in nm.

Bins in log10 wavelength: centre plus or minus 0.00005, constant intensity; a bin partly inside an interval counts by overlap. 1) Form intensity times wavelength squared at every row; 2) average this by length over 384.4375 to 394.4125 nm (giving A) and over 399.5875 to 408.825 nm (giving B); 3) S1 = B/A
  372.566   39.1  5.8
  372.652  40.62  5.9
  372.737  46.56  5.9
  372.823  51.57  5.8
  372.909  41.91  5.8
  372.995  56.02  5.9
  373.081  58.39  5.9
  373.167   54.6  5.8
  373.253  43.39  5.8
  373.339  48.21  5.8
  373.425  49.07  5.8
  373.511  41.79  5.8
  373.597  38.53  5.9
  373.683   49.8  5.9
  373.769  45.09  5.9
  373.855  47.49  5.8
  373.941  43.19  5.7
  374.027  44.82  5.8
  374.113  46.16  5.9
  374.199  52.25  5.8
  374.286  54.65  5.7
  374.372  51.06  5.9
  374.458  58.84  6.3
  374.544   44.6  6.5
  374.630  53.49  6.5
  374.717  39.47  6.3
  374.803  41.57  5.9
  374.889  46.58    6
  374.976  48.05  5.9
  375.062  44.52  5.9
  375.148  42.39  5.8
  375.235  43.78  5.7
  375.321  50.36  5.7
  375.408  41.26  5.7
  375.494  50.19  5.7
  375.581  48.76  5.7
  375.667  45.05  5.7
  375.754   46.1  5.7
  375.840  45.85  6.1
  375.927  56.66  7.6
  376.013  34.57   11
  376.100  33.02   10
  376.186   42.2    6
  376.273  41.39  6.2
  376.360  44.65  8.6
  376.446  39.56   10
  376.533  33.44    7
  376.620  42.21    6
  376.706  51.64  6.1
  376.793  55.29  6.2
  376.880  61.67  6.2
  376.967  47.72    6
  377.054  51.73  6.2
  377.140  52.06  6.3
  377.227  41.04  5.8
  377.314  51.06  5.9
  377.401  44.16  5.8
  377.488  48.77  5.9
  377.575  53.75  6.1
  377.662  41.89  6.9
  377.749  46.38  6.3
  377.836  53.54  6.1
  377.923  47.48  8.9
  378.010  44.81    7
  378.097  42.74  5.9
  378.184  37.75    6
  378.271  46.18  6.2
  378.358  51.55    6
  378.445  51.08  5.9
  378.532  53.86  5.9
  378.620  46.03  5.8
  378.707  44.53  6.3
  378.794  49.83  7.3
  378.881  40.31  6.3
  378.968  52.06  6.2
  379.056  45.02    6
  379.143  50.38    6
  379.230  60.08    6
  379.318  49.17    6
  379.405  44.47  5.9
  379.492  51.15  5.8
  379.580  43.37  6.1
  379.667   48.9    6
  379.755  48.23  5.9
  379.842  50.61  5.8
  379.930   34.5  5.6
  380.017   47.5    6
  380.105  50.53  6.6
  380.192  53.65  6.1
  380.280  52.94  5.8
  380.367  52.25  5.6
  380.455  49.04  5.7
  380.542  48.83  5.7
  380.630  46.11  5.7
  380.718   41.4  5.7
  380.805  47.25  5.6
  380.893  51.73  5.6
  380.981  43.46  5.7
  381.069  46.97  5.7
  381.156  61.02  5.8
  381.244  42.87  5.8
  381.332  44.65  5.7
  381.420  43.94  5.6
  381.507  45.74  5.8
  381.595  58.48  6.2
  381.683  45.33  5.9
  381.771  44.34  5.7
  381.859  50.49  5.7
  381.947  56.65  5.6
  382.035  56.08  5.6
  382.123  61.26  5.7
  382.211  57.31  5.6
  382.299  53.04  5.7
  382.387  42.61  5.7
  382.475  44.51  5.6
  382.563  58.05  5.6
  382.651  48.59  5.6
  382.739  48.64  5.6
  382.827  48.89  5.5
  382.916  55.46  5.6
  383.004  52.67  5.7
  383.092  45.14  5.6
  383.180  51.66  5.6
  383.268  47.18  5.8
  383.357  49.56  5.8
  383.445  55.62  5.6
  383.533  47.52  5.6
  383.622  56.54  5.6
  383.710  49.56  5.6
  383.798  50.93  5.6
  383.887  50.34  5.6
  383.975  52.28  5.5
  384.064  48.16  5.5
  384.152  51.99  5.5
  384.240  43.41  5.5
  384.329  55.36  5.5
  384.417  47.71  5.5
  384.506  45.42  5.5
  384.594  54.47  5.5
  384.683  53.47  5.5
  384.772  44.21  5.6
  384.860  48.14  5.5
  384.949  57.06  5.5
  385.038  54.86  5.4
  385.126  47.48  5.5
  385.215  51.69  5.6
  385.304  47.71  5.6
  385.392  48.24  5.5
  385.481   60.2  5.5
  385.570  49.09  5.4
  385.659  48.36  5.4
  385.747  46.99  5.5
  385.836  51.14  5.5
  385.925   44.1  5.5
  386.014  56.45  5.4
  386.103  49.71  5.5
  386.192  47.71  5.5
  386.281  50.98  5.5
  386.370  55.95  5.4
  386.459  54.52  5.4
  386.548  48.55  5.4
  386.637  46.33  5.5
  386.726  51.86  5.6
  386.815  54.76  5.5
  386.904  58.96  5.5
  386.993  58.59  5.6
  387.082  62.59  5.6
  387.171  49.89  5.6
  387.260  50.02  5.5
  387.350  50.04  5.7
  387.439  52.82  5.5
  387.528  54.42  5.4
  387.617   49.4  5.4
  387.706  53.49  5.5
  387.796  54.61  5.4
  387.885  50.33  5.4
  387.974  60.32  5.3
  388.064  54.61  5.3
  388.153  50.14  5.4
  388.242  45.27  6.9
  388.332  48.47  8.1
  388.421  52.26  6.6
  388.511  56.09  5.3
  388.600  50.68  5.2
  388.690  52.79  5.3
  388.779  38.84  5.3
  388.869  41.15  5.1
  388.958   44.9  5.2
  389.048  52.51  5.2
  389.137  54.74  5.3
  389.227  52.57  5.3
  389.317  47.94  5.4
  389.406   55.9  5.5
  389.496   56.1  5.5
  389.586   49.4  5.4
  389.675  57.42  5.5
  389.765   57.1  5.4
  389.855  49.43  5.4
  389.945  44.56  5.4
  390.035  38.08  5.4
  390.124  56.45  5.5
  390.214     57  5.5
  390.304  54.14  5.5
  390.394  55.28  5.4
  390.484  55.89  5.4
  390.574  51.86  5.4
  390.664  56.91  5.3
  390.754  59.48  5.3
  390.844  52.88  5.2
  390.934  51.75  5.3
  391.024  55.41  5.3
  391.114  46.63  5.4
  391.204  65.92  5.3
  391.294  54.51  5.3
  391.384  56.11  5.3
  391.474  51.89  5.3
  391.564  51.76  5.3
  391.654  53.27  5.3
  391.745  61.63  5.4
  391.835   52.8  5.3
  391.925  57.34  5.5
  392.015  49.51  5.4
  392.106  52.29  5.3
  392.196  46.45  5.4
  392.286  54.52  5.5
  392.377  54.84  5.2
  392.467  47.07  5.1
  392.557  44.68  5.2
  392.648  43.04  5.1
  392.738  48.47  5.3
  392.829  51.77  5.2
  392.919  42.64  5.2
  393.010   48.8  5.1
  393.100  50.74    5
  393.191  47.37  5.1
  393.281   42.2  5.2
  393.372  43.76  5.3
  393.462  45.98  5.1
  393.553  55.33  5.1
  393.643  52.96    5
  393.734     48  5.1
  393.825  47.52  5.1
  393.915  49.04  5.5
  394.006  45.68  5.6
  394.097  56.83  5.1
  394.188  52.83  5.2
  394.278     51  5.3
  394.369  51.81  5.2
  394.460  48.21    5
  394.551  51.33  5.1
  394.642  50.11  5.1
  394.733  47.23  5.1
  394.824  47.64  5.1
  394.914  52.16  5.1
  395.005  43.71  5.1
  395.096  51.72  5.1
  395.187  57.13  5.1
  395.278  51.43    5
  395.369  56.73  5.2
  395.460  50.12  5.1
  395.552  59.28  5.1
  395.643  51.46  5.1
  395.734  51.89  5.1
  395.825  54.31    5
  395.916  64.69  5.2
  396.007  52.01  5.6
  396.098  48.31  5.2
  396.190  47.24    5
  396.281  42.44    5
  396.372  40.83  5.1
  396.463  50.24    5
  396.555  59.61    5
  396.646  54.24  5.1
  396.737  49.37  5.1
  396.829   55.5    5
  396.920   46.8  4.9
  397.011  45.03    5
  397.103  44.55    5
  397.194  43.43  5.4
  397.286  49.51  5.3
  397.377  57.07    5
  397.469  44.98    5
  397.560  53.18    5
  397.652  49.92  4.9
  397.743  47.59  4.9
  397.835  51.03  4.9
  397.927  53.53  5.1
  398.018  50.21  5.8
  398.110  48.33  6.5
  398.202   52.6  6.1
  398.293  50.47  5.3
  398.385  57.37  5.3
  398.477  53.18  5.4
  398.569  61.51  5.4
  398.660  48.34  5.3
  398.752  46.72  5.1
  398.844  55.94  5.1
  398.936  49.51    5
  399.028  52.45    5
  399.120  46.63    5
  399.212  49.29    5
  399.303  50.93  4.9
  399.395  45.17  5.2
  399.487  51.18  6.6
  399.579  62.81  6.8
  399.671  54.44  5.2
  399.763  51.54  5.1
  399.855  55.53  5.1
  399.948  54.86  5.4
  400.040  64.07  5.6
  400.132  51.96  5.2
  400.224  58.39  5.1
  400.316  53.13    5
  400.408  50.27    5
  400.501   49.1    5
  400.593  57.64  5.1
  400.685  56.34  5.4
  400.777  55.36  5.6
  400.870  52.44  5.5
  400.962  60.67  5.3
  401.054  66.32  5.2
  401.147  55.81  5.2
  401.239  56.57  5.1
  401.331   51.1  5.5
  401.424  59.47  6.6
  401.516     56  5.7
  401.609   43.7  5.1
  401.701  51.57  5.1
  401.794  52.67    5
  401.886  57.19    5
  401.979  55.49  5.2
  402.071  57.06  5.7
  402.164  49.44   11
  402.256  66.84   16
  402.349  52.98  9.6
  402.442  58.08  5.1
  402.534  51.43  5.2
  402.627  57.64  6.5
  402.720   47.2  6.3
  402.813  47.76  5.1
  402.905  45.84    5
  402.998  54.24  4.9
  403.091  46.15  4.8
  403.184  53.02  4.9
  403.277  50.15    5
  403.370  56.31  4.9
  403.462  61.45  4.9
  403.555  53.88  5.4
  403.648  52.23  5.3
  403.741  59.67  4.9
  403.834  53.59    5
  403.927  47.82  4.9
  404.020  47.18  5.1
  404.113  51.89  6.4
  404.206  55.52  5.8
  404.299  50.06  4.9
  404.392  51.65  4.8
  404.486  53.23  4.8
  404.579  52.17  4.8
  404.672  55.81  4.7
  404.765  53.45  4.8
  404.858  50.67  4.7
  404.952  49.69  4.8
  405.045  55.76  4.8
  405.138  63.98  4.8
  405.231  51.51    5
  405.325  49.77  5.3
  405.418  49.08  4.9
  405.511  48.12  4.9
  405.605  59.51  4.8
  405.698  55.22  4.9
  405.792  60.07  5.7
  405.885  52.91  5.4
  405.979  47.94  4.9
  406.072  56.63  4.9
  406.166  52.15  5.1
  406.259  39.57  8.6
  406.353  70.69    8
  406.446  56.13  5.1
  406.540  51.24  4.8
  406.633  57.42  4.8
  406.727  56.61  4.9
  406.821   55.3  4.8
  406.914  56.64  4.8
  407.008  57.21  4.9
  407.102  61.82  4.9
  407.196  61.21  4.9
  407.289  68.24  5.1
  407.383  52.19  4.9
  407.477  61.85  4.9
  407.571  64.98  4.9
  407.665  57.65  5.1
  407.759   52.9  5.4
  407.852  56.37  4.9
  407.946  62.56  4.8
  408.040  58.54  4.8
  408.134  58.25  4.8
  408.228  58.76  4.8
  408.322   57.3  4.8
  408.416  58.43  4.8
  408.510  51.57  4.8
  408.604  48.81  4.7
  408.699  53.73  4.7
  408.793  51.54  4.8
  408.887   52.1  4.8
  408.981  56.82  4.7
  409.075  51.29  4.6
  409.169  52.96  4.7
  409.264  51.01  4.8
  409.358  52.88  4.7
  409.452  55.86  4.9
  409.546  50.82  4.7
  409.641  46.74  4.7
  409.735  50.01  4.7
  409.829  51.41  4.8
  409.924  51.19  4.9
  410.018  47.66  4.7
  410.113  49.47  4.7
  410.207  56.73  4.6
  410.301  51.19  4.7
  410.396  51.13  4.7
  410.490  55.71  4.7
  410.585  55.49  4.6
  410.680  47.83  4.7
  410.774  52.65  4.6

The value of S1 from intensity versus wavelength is 1.1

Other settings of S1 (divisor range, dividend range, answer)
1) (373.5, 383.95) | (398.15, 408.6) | 1.29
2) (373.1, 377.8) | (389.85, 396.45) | 1.20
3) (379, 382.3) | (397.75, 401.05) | 1.19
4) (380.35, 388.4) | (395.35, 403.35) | 1.12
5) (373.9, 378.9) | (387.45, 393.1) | 1.19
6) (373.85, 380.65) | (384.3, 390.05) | 1.14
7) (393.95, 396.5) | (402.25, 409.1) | 1.13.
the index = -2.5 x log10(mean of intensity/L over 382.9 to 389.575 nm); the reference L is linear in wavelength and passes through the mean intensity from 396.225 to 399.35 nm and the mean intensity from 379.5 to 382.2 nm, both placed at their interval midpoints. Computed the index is -0.04 mag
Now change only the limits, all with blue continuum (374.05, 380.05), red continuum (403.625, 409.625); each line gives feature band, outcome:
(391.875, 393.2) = 0.04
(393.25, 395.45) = 0.03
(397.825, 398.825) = 0.01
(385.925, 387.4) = -0.07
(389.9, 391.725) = -0.06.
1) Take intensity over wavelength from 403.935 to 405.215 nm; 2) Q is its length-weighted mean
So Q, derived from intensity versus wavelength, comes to 53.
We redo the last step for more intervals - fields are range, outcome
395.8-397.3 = 49.8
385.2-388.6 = 52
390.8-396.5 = 50.9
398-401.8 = 53.6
